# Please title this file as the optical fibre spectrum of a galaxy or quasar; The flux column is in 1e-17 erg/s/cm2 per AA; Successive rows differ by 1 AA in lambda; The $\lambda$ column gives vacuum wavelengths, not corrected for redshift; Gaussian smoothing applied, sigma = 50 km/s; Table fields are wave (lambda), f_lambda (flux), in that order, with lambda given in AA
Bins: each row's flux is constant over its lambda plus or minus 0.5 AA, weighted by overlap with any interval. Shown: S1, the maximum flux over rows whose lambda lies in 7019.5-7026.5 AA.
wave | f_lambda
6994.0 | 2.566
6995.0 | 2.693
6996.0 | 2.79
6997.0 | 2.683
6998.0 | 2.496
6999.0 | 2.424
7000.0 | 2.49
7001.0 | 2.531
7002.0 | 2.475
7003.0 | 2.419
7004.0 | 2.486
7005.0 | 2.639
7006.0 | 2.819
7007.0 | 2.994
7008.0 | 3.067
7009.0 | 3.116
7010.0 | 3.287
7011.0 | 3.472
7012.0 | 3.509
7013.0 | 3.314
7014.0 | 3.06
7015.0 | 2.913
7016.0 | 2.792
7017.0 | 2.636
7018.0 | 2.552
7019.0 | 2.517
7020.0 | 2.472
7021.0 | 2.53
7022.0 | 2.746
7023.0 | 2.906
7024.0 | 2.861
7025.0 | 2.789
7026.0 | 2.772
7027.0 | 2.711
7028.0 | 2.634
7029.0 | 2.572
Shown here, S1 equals 2.906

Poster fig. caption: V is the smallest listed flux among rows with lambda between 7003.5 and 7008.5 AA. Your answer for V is 2.486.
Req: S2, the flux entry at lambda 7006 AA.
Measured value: 2.819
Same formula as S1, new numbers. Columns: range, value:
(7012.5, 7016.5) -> 3.314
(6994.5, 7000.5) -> 2.79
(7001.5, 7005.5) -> 2.639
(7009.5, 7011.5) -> 3.472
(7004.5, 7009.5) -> 3.116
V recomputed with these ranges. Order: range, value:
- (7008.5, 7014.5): 3.06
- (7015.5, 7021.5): 2.472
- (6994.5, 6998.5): 2.496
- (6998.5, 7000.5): 2.424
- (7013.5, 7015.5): 2.913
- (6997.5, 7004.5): 2.419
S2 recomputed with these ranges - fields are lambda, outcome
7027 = 2.711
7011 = 3.472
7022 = 2.746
